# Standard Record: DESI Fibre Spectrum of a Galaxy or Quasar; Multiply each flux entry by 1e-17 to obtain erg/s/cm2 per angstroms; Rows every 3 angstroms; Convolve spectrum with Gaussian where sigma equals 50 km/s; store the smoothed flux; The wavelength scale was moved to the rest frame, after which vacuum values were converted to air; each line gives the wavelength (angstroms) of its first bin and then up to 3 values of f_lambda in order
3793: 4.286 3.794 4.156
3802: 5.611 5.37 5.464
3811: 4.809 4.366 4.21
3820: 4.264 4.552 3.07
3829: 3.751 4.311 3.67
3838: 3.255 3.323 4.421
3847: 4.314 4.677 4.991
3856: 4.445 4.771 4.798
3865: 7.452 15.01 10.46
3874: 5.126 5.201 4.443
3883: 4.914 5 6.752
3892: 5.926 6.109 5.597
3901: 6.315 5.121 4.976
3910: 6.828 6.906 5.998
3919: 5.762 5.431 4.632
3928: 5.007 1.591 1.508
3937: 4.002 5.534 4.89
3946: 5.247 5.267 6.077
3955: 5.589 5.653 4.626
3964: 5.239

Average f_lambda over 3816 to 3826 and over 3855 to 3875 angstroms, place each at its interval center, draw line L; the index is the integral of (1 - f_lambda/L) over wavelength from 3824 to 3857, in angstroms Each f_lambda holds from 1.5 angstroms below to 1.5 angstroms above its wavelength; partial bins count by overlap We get 9.5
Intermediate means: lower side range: 4.16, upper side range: 7.57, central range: 4.02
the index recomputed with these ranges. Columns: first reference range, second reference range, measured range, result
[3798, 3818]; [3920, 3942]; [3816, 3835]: 3.1 angstroms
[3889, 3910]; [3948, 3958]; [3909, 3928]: -0.2 angstroms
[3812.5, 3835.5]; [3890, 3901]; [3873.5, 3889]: 1.4 angstroms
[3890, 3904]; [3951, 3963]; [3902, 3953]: 6.3 angstroms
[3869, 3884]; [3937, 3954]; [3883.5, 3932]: 3.0 angstroms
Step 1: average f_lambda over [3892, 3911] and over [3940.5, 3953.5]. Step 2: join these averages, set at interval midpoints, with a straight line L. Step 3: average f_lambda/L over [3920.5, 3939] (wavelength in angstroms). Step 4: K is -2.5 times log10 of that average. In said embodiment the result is 0.43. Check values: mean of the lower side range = 5.81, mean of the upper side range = 5.38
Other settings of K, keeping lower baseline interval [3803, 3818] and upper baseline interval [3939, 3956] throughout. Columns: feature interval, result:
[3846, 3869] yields -0.21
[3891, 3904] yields -0.13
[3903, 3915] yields -0.14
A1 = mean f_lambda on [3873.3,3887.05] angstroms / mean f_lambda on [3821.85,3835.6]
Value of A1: 1.27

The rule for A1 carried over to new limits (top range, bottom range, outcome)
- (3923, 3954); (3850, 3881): 0.67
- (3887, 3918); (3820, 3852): 1.52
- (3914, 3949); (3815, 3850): 1.16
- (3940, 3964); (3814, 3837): 1.34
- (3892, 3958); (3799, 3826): 1.11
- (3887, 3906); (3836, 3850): 1.51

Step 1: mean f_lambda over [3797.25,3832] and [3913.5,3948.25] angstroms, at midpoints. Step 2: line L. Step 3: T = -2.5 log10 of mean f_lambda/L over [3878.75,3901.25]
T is -0.22 mag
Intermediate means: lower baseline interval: 4.5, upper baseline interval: 4.59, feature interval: 5.61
